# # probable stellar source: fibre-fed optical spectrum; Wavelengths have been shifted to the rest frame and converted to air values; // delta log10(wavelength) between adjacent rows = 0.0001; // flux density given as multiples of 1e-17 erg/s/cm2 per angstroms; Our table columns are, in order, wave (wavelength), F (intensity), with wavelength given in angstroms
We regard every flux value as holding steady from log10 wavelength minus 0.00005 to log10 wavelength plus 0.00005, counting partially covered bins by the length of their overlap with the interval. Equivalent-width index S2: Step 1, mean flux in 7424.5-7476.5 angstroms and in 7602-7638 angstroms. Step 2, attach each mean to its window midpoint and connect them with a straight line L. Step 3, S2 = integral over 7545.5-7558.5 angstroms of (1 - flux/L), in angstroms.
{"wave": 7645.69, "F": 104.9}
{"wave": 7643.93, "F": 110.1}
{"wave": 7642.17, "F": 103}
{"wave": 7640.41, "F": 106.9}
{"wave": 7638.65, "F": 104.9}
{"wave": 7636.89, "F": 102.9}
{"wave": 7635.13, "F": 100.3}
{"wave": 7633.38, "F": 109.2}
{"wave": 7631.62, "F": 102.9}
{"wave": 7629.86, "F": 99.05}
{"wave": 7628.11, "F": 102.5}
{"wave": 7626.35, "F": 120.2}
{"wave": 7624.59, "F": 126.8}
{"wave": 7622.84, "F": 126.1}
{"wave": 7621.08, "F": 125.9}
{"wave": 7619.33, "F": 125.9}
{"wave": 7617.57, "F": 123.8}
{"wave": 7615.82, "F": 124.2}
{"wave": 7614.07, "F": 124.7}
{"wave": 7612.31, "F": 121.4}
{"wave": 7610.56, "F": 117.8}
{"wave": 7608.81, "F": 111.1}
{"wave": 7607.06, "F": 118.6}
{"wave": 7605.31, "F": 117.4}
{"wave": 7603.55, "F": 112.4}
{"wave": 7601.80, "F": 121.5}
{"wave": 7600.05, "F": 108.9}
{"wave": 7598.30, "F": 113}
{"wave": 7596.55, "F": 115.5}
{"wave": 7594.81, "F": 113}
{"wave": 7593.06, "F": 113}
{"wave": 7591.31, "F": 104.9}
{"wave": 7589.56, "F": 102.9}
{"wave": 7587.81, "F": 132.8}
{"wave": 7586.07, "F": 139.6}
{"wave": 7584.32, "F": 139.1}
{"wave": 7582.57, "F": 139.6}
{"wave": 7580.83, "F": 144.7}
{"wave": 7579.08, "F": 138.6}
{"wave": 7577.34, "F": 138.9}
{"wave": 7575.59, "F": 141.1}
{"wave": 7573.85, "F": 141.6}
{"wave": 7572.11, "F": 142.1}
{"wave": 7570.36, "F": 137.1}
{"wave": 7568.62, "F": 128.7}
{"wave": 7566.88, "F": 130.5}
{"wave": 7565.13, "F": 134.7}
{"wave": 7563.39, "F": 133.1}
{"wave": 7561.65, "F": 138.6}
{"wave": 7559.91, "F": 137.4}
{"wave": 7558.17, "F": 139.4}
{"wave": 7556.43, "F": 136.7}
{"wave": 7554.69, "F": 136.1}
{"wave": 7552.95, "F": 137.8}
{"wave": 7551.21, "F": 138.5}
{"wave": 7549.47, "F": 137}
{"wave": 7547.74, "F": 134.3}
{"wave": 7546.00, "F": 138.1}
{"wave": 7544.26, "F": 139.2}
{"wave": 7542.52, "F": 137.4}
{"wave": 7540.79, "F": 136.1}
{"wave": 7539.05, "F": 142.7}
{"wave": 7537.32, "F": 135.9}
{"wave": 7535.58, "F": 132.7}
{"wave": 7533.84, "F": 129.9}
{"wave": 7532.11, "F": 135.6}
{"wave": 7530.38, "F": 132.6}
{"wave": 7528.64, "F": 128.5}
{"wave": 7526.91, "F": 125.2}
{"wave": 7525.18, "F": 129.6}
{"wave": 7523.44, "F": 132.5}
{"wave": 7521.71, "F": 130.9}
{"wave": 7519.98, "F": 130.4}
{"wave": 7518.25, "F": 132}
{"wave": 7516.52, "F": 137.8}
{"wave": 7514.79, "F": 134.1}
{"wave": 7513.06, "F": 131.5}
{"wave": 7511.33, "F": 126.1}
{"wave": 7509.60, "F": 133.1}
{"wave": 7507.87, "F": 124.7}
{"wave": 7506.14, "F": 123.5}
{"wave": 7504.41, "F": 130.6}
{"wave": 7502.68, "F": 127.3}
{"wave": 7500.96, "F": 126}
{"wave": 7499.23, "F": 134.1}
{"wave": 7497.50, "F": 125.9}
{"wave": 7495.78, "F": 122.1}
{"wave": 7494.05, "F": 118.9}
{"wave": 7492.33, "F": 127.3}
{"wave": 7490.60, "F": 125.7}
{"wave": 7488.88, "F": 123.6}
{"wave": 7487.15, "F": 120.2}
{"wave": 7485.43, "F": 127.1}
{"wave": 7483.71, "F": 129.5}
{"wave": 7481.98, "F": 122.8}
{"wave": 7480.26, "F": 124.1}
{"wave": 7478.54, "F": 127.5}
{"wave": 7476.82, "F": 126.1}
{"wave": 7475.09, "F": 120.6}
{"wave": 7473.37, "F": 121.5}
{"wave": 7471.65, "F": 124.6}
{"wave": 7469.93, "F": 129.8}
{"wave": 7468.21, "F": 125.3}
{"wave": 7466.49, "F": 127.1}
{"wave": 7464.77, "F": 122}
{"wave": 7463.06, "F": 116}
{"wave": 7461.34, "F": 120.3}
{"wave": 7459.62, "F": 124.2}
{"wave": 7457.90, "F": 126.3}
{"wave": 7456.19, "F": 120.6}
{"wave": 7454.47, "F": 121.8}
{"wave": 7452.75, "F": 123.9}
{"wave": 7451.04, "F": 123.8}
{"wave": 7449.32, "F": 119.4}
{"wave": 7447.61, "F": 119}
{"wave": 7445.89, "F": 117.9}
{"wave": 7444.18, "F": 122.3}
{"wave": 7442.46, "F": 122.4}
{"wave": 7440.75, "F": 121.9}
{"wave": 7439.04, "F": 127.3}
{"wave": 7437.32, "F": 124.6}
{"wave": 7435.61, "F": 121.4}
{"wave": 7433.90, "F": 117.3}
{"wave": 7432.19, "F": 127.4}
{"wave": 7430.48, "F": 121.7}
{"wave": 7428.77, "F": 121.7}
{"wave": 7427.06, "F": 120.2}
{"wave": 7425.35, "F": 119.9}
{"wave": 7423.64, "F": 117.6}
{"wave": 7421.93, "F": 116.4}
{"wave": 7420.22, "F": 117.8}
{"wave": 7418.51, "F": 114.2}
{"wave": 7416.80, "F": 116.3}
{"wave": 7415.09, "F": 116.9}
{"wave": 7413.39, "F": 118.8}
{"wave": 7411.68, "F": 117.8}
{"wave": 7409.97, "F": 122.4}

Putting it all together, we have -2.1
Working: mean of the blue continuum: 122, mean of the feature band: 137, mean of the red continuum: 116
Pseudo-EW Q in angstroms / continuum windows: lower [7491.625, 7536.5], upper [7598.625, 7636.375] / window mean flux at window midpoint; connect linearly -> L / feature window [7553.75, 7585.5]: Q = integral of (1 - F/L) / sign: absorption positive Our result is -4.0 angstroms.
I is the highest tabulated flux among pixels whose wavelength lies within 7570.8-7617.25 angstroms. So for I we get 144.7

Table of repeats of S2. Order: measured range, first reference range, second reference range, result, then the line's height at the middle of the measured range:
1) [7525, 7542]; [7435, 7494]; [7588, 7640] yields -1.98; 119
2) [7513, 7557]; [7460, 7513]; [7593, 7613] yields -4.84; 121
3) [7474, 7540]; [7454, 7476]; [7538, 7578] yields 0.44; 129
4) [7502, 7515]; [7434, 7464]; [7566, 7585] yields 0.10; 130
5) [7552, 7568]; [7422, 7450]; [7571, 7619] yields -1.56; 124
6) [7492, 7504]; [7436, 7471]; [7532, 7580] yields 0.26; 129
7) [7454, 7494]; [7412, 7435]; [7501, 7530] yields 0.29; 125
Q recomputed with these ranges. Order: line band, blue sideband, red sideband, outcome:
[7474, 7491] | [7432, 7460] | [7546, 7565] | 0.3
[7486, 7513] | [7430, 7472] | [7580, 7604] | -0.8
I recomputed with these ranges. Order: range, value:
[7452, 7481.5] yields 129.8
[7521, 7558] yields 142.7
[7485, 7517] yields 137.8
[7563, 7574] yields 142.1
